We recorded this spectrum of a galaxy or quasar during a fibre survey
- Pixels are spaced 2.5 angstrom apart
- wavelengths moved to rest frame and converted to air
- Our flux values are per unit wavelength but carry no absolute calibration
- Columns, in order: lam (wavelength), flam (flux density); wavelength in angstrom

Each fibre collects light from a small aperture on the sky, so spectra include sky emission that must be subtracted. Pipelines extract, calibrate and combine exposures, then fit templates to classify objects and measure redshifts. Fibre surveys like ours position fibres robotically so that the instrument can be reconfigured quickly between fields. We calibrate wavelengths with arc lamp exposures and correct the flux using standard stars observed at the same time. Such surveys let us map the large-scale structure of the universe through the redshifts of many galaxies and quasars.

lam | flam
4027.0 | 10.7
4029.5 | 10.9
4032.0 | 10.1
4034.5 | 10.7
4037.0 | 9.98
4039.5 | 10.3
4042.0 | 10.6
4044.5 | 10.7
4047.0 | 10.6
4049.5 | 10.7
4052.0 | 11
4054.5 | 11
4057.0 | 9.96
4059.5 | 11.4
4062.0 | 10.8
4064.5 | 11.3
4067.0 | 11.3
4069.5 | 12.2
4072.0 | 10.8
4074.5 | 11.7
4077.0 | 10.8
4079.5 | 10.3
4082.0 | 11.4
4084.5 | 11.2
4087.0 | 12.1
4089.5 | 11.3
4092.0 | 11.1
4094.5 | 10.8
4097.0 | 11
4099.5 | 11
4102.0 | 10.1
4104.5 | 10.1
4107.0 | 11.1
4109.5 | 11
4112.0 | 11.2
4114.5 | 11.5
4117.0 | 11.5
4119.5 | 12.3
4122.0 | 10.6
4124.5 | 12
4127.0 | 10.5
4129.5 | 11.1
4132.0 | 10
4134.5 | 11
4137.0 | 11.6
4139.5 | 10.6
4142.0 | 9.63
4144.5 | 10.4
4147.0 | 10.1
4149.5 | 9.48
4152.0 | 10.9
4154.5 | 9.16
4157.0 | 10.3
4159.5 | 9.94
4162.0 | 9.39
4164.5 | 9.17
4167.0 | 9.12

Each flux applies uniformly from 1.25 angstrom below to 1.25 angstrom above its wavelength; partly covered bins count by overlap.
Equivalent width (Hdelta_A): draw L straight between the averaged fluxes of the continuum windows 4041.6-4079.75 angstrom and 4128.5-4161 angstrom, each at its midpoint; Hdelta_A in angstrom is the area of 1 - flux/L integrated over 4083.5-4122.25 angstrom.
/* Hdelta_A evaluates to -1.79 angstrom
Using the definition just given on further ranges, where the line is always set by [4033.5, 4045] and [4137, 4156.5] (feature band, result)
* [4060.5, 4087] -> -2.3 angstrom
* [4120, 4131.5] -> -1.0 angstrom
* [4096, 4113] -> -0.9 angstrom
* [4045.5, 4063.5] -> -0.7 angstrom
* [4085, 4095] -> -1.0 angstrom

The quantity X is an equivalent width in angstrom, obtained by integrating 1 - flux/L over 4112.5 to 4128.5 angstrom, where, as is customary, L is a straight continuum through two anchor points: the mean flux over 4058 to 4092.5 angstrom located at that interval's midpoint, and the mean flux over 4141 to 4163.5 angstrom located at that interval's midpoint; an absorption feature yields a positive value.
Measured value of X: -1.4 angstrom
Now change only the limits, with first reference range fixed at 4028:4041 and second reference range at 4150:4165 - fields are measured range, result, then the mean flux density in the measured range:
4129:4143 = -1.02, 10.6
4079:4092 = -1.45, 11.3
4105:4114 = -0.89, 11.1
